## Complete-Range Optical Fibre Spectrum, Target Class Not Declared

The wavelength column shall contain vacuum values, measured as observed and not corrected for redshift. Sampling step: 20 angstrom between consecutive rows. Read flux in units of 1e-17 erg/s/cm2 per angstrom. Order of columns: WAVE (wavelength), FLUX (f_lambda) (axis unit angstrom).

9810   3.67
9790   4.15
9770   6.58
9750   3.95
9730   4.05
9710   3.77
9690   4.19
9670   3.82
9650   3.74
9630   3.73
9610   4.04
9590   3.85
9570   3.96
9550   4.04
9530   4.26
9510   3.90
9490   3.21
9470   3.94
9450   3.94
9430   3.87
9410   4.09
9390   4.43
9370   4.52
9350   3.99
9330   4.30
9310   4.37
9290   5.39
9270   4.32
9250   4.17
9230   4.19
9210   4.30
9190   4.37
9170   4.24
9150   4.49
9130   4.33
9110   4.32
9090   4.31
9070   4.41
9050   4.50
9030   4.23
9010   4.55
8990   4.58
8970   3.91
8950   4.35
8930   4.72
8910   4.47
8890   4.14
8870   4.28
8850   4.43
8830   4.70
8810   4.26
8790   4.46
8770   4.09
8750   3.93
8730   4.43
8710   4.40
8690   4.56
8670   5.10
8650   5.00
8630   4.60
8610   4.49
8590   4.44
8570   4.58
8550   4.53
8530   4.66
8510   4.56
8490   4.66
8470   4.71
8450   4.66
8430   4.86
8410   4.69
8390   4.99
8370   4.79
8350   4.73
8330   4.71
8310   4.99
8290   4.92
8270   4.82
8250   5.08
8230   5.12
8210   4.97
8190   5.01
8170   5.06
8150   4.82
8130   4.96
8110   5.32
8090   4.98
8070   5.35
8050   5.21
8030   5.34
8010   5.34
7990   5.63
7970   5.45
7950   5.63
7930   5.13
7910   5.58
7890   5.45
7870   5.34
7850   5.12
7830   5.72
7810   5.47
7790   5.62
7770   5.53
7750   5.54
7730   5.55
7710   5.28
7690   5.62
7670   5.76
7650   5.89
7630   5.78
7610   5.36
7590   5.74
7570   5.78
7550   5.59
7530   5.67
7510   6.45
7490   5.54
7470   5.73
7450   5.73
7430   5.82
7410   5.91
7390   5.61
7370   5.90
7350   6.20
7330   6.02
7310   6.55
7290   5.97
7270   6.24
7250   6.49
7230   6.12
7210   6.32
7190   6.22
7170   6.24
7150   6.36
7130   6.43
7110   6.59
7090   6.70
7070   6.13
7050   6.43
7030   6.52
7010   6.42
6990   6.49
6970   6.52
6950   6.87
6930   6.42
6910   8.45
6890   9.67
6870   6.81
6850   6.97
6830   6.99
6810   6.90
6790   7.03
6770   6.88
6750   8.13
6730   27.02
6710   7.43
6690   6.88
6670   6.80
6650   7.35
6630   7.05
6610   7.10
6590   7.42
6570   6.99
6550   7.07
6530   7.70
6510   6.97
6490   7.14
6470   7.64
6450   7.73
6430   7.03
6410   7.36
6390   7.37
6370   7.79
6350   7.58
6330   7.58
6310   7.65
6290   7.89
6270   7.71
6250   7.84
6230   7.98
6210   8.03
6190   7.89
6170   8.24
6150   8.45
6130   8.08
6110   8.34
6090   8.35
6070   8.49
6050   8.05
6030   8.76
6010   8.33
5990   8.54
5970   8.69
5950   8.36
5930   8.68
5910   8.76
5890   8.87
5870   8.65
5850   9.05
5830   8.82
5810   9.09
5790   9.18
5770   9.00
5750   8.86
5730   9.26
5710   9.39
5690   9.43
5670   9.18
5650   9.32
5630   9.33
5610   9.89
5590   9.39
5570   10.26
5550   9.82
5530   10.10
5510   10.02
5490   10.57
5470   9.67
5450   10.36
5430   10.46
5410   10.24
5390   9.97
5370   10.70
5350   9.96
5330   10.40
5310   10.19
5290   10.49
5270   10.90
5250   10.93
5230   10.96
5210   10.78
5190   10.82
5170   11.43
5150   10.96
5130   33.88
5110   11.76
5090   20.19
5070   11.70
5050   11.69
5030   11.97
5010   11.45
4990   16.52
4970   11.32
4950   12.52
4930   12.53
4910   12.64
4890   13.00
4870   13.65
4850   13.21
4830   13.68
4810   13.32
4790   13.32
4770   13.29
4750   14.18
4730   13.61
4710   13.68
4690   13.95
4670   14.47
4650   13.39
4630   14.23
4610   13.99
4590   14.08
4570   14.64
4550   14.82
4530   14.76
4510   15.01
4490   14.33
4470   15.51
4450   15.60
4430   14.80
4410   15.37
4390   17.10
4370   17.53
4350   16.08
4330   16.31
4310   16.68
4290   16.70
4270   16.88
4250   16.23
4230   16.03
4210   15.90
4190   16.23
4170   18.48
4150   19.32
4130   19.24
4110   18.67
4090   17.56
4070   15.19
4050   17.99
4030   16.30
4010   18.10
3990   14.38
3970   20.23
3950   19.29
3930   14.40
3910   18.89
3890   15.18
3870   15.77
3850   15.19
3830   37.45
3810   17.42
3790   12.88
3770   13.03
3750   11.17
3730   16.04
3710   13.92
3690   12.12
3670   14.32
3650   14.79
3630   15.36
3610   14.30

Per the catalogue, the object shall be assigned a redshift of 0.025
